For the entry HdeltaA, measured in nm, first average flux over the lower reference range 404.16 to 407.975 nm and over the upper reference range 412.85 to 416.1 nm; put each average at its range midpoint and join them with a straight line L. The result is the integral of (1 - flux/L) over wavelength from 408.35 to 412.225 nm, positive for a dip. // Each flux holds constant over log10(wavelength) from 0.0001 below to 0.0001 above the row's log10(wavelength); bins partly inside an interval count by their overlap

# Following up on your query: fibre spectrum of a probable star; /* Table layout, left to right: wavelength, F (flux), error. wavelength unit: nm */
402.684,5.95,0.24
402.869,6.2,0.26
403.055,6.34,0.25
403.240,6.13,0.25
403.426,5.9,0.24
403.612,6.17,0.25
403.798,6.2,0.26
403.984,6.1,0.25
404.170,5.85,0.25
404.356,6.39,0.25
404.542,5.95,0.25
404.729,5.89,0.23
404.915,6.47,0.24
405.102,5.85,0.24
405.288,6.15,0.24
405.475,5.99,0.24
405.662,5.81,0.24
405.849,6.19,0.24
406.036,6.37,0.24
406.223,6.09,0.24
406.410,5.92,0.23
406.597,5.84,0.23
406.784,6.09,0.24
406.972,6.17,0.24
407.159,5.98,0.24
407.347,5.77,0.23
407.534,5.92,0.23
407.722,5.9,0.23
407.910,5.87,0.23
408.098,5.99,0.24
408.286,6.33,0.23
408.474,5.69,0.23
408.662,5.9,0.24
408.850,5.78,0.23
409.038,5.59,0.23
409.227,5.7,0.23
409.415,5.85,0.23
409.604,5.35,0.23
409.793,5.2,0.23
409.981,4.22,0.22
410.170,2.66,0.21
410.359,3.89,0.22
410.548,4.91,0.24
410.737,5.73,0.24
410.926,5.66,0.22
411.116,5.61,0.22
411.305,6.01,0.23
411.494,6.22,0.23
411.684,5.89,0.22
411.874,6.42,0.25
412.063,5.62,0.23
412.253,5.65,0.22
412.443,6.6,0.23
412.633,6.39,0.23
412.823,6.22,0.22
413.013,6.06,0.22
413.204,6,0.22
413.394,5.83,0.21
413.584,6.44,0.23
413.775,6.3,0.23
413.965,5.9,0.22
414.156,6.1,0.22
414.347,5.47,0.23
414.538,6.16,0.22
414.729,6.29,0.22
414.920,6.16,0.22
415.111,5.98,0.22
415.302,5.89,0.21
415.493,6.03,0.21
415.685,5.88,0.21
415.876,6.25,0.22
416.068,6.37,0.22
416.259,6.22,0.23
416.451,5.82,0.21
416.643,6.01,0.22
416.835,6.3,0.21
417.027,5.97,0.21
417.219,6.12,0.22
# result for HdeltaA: 0.41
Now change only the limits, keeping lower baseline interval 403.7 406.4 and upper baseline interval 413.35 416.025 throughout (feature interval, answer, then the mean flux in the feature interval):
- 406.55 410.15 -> 0.24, 5.68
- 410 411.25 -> 0.27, 4.75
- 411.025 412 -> 0.01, 6.02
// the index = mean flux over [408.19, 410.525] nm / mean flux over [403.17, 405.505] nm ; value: 0.85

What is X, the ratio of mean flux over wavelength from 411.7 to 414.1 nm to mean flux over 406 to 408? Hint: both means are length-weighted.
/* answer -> 1.0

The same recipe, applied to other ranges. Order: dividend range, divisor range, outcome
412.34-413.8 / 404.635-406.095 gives 1.02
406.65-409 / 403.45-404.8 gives 0.98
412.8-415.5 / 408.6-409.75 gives 1.07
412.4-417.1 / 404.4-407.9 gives 1.01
